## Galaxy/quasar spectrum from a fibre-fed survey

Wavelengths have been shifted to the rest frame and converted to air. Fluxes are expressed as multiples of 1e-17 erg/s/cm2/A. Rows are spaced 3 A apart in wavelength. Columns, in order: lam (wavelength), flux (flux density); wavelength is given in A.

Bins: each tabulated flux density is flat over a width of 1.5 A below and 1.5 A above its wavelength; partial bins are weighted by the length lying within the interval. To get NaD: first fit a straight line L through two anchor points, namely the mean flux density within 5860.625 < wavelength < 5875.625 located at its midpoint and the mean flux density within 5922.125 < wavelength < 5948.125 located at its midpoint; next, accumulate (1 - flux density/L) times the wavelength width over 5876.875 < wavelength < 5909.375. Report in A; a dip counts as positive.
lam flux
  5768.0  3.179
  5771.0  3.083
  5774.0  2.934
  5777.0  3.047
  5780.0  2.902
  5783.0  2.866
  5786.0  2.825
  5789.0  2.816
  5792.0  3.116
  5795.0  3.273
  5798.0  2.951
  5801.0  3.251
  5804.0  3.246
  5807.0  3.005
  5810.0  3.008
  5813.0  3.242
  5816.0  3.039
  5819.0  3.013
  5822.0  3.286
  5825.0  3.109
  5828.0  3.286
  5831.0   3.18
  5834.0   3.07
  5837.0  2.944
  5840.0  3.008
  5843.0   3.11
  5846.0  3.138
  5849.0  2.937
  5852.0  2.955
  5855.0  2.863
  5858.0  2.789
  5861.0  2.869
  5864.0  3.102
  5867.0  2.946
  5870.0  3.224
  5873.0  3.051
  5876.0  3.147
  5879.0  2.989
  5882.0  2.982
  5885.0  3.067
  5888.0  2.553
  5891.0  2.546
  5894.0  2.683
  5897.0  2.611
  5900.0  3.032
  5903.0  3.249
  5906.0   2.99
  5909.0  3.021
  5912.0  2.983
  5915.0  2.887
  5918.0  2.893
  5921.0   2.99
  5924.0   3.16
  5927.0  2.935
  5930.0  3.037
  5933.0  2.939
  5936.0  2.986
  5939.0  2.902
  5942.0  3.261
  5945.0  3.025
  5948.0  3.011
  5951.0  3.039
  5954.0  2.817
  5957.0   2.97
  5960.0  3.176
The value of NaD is 1.7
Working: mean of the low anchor 3.06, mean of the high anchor 3.03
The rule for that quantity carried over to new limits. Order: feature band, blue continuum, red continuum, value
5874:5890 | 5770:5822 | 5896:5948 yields 0.39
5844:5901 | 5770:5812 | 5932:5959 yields 1.71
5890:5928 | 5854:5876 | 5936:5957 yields 0.92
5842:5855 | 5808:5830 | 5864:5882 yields 0.36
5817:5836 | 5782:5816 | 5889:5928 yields -0.80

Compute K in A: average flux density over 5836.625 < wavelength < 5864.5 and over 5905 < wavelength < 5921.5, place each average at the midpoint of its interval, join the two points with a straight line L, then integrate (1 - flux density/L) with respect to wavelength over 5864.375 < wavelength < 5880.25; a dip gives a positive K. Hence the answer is -0.6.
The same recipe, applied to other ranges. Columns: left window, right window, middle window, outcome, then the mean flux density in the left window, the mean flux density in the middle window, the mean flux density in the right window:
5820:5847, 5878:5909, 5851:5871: 0.3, 3.12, 2.96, 2.88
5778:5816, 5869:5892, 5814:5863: -0.7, 3.04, 3.04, 2.95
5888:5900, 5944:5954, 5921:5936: -0.8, 2.66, 3.01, 2.99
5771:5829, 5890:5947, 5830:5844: -0.1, 3.06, 3.06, 2.96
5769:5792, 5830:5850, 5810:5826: -0.6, 2.94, 3.13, 3.06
